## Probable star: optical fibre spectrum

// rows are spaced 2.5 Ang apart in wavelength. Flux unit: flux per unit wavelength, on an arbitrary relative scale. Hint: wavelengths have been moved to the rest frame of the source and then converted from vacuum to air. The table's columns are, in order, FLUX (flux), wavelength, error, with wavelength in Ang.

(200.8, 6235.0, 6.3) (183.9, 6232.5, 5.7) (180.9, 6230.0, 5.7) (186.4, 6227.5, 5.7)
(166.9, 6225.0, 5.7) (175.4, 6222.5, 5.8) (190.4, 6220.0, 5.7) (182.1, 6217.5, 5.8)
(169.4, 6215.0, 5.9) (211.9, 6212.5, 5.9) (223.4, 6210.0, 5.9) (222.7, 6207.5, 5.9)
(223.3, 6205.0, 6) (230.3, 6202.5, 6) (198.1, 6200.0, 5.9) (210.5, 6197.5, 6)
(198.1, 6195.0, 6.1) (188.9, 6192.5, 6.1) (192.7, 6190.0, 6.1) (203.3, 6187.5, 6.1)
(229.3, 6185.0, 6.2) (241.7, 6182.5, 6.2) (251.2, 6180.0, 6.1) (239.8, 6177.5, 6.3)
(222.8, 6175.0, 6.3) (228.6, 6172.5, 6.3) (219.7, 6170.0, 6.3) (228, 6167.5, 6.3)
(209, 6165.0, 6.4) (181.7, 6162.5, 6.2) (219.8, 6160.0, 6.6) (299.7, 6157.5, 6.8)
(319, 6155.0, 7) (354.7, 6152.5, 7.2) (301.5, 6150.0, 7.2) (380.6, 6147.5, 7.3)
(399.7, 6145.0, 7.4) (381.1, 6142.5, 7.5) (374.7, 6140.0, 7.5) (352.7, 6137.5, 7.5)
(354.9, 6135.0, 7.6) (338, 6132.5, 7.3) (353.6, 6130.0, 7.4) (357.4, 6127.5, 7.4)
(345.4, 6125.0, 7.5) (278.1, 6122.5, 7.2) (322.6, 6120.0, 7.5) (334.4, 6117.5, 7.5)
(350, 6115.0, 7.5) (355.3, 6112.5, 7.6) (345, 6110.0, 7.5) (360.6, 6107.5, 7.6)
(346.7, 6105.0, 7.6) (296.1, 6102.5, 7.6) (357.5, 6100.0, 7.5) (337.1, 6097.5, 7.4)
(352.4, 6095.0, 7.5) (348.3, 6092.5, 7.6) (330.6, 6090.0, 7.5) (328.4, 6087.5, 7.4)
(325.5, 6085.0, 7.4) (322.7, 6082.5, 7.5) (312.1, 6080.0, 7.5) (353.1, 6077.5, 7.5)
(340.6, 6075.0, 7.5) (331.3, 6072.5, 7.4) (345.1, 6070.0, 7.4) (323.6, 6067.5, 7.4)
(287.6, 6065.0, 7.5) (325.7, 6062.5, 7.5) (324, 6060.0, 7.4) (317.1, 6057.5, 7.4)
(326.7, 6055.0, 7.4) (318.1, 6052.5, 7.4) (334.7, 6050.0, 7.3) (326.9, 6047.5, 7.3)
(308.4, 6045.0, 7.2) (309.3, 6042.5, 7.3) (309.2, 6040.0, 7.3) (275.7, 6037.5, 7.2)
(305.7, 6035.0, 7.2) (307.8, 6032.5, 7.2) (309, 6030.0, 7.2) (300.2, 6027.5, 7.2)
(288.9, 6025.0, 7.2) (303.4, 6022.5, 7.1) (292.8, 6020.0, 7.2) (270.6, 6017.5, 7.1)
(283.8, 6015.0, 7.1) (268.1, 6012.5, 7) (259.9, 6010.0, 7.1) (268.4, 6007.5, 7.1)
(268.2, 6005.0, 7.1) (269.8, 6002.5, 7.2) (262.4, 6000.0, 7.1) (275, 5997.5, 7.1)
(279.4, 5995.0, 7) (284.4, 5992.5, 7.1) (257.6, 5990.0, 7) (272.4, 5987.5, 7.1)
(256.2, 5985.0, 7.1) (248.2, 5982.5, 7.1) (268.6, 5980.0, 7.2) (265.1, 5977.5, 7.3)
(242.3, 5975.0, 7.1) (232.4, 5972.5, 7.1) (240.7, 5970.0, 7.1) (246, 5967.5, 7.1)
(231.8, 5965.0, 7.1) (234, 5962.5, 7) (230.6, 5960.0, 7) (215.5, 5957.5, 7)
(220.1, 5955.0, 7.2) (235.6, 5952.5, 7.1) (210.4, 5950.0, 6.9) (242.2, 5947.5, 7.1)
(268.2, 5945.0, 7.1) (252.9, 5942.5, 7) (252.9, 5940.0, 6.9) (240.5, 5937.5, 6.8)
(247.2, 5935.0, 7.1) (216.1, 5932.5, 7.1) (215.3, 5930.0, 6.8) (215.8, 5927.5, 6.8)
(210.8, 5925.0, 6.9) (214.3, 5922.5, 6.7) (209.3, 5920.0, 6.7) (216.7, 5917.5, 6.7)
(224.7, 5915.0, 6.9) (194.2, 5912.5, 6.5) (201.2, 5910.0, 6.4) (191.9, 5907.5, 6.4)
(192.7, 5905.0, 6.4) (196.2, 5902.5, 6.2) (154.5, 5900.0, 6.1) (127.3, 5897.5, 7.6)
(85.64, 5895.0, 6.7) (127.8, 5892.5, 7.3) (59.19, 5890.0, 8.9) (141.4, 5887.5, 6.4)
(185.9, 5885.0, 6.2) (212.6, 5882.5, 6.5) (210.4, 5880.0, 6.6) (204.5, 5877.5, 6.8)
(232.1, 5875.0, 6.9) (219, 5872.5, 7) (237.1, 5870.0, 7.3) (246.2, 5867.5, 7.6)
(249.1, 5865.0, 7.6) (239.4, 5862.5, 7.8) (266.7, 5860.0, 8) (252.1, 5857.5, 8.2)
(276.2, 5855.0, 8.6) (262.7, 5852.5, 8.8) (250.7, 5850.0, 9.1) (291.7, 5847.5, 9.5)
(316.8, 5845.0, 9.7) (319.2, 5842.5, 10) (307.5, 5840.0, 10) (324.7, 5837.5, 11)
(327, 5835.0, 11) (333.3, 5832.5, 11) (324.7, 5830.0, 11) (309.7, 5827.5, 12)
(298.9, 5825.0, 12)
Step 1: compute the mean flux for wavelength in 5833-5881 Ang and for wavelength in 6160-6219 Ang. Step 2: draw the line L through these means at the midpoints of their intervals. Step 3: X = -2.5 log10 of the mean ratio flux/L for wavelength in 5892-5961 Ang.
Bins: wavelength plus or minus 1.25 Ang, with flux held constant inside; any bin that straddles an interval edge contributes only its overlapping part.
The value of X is 0.22 mag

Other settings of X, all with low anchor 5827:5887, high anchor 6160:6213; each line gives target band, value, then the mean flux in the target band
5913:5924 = 0.190 mag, 215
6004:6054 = -0.229 mag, 296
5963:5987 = -0.003 mag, 248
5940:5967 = 0.069 mag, 235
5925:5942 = 0.102 mag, 231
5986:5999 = -0.118 mag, 273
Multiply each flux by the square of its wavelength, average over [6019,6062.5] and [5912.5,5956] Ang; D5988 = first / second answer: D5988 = 1.41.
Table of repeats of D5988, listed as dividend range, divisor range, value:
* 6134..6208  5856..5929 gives 1.45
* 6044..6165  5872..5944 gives 1.80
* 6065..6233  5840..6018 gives 1.30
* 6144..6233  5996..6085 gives 0.79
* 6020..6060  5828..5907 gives 1.42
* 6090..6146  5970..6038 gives 1.31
